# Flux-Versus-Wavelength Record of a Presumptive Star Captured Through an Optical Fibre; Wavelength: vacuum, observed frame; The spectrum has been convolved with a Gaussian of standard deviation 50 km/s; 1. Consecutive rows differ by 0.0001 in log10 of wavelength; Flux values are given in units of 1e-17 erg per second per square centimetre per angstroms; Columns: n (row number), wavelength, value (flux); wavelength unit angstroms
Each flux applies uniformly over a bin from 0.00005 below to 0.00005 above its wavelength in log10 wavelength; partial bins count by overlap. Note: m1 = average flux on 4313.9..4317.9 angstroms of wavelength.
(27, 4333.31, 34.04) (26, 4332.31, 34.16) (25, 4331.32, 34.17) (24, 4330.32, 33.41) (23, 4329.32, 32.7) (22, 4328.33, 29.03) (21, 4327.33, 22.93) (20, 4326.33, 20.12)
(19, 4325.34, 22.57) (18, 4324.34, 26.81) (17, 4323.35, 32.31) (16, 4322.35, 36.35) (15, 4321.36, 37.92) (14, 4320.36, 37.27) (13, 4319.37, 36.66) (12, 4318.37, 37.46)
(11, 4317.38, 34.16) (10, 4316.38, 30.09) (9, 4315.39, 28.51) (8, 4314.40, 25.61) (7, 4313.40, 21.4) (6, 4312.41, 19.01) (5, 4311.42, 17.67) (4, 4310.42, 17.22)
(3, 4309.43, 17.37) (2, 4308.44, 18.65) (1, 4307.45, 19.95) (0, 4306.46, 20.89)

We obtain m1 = 29.7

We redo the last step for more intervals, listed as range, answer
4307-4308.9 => 19.3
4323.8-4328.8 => 24.3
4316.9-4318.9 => 35.8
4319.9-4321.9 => 37.6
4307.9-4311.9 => 17.7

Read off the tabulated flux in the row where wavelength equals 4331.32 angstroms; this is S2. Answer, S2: 34.17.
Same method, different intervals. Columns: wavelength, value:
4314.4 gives 25.61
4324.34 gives 26.81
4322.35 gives 36.35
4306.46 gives 20.89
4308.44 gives 18.65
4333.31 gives 34.04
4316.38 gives 30.09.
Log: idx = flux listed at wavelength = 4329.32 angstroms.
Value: 32.7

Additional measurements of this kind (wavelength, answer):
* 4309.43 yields 17.37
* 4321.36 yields 37.92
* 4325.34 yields 22.57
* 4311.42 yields 17.67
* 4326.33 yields 20.12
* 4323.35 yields 32.31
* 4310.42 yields 17.22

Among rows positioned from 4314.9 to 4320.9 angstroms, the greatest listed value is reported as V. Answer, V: 37.46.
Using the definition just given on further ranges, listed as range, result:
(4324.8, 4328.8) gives 29.03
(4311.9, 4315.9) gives 28.51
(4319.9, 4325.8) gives 37.92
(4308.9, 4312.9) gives 19.01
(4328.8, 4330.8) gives 33.41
